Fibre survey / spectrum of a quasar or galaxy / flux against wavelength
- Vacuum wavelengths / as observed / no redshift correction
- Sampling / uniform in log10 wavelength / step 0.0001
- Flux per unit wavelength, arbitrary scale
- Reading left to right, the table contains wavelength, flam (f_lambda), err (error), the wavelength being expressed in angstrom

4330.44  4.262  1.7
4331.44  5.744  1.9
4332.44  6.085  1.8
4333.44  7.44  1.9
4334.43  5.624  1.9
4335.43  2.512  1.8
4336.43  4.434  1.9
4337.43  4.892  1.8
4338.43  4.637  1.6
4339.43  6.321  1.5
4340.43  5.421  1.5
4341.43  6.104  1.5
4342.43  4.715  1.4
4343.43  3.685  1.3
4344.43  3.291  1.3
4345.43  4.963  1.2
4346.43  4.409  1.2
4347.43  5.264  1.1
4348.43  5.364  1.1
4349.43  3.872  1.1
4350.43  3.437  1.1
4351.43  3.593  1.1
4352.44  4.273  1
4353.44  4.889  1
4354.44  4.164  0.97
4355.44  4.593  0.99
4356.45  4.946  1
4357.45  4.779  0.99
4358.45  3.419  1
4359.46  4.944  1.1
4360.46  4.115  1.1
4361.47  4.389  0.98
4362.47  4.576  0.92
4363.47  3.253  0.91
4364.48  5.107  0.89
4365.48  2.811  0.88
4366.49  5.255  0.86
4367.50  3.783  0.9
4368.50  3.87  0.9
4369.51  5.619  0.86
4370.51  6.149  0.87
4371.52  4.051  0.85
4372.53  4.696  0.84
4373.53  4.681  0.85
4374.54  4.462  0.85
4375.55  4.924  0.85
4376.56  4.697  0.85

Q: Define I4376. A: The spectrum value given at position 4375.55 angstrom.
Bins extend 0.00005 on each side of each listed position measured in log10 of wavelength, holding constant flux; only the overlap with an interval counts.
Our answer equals 4.924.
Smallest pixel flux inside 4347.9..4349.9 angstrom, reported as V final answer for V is 3.872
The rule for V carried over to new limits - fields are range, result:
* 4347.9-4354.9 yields 3.437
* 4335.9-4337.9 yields 4.434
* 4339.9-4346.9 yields 3.291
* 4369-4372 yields 4.051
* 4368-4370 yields 3.87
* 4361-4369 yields 2.811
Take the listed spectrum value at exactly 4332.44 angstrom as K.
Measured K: 6.085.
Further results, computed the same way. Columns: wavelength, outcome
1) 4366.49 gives 5.255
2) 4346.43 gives 4.409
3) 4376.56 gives 4.697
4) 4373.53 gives 4.681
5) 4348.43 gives 5.364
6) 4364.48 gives 5.107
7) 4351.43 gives 3.593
